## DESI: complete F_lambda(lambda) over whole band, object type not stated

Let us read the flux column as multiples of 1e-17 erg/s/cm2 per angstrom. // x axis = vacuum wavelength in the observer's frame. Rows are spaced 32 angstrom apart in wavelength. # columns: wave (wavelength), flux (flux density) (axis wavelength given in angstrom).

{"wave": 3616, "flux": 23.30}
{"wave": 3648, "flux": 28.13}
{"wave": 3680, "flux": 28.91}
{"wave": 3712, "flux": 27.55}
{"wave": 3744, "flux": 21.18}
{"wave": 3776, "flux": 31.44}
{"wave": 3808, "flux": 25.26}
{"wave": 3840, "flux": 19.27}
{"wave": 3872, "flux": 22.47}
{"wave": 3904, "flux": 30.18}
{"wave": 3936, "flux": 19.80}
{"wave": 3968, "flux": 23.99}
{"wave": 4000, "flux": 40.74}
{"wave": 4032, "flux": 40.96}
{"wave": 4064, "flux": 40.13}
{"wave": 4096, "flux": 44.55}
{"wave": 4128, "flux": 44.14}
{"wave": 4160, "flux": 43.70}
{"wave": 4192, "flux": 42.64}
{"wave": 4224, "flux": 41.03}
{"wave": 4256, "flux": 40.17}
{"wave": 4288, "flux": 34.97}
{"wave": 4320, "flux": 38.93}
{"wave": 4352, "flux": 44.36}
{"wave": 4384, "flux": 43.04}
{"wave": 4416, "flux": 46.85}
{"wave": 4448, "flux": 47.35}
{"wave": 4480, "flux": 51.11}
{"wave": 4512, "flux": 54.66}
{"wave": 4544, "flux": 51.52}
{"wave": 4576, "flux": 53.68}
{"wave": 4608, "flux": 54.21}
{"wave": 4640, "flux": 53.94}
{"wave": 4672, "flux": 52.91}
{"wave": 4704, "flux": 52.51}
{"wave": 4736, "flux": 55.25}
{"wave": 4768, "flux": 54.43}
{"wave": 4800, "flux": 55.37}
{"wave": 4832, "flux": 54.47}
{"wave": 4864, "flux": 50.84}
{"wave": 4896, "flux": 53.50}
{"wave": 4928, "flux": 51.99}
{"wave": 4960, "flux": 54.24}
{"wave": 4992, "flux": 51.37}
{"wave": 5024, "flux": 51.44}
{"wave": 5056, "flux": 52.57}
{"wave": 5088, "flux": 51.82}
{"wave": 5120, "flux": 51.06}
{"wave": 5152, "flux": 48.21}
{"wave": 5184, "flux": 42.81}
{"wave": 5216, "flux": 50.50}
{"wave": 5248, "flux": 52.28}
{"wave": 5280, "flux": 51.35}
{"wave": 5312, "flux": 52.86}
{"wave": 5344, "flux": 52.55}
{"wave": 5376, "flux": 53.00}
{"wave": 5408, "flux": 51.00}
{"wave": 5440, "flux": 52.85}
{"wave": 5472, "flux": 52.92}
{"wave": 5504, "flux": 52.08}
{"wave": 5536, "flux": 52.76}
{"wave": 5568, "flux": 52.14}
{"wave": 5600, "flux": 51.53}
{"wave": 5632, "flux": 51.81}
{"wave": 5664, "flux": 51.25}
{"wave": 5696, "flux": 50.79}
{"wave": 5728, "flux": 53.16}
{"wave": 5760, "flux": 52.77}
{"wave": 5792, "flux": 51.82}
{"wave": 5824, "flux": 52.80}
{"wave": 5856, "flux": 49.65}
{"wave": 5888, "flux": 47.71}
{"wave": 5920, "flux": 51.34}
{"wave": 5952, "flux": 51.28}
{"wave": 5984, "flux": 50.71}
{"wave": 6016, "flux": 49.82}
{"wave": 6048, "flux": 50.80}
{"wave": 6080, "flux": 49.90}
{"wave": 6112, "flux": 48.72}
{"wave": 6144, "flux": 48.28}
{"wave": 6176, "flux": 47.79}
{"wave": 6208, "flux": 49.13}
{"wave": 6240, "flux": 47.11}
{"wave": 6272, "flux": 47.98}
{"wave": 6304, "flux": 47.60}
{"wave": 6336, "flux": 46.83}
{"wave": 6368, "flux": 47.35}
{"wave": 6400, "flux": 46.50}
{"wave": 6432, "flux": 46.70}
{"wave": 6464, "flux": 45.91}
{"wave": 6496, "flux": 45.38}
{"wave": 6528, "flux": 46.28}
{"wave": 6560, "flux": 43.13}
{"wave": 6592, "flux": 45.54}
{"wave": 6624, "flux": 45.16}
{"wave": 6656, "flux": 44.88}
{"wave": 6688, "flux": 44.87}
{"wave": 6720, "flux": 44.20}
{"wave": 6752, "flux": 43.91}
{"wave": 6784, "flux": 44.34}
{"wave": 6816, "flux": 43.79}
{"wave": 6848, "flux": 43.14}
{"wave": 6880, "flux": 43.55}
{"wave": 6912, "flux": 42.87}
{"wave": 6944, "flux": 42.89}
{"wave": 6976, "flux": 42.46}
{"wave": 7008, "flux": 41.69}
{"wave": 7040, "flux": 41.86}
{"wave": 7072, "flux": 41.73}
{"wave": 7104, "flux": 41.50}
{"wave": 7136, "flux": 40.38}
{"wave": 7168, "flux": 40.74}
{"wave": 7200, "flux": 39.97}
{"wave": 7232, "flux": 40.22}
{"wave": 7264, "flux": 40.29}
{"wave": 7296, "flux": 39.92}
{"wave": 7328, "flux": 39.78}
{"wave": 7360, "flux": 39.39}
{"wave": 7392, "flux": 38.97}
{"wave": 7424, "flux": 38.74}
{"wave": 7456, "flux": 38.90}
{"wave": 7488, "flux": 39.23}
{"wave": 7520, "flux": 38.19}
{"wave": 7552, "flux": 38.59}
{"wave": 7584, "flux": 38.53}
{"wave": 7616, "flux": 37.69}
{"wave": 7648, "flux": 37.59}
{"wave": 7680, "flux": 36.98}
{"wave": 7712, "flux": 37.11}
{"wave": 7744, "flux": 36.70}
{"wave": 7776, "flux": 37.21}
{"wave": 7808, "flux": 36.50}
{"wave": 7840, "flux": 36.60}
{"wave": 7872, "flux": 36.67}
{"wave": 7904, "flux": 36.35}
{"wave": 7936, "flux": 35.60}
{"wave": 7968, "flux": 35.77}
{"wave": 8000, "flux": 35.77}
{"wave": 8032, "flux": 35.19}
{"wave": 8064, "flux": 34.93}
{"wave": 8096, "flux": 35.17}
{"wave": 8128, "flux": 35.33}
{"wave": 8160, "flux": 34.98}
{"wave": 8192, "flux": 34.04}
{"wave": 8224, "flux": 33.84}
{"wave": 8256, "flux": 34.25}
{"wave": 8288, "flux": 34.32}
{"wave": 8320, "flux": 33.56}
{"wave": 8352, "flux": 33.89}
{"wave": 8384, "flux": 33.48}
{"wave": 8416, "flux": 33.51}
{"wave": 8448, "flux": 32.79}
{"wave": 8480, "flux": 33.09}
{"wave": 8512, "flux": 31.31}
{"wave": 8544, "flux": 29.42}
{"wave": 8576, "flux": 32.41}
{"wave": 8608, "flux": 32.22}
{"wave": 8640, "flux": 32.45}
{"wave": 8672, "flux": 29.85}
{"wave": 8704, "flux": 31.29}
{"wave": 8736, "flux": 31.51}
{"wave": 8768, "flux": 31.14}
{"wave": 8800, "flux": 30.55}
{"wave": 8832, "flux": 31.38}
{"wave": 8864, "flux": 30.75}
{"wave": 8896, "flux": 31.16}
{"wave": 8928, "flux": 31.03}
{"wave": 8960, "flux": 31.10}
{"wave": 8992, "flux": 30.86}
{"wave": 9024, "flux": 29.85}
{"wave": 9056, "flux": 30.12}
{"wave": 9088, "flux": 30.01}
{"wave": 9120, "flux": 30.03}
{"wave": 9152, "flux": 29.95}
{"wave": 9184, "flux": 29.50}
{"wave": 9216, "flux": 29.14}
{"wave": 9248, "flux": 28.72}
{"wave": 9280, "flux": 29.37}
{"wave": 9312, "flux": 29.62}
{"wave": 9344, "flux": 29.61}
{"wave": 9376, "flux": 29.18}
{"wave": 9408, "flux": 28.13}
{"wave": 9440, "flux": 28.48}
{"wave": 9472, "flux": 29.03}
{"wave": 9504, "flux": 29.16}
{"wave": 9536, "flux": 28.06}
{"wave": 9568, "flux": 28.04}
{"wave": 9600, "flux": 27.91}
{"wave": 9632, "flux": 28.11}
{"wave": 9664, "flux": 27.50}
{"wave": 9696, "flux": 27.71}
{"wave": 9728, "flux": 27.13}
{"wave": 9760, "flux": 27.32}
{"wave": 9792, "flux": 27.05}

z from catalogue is 0.000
